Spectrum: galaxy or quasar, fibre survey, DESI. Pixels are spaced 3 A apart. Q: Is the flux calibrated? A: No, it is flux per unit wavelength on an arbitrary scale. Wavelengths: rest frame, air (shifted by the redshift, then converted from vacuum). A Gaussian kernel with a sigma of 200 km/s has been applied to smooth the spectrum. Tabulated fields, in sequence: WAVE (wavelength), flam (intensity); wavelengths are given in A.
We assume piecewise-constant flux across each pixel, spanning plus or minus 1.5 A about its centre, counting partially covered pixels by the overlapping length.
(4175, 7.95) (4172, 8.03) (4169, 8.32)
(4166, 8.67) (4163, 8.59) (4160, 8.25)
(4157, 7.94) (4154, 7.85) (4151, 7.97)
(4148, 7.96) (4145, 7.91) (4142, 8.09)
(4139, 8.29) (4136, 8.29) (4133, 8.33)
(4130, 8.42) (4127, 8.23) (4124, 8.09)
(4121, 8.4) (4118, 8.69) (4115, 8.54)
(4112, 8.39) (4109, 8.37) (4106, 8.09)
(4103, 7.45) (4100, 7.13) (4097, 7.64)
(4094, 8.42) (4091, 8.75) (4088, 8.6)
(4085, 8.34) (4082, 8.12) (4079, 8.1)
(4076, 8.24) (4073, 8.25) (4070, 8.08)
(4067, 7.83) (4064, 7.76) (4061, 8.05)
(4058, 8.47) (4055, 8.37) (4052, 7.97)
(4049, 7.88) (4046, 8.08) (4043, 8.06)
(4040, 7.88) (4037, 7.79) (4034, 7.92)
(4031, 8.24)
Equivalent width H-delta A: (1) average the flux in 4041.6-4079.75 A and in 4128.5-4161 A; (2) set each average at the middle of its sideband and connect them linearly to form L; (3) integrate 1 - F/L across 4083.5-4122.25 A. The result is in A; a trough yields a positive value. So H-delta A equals -0.5 A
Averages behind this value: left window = 8.09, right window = 8.12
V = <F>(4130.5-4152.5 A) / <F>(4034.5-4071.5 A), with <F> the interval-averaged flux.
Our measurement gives 1.01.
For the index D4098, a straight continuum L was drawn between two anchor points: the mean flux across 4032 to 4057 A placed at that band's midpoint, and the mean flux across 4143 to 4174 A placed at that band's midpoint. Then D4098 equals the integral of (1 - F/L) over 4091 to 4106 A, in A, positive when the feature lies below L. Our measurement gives 0.5 A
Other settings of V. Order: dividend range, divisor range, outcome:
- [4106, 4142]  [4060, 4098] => 1.02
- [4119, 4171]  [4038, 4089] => 1.01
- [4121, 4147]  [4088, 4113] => 1.02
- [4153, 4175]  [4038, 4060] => 1.02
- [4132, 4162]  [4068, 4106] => 1.00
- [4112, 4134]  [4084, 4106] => 1.04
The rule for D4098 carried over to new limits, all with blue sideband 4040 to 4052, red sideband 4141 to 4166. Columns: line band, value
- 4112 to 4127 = -0.6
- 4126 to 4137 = -0.3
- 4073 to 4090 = -0.6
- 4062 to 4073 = 0.1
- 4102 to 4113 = 0.0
